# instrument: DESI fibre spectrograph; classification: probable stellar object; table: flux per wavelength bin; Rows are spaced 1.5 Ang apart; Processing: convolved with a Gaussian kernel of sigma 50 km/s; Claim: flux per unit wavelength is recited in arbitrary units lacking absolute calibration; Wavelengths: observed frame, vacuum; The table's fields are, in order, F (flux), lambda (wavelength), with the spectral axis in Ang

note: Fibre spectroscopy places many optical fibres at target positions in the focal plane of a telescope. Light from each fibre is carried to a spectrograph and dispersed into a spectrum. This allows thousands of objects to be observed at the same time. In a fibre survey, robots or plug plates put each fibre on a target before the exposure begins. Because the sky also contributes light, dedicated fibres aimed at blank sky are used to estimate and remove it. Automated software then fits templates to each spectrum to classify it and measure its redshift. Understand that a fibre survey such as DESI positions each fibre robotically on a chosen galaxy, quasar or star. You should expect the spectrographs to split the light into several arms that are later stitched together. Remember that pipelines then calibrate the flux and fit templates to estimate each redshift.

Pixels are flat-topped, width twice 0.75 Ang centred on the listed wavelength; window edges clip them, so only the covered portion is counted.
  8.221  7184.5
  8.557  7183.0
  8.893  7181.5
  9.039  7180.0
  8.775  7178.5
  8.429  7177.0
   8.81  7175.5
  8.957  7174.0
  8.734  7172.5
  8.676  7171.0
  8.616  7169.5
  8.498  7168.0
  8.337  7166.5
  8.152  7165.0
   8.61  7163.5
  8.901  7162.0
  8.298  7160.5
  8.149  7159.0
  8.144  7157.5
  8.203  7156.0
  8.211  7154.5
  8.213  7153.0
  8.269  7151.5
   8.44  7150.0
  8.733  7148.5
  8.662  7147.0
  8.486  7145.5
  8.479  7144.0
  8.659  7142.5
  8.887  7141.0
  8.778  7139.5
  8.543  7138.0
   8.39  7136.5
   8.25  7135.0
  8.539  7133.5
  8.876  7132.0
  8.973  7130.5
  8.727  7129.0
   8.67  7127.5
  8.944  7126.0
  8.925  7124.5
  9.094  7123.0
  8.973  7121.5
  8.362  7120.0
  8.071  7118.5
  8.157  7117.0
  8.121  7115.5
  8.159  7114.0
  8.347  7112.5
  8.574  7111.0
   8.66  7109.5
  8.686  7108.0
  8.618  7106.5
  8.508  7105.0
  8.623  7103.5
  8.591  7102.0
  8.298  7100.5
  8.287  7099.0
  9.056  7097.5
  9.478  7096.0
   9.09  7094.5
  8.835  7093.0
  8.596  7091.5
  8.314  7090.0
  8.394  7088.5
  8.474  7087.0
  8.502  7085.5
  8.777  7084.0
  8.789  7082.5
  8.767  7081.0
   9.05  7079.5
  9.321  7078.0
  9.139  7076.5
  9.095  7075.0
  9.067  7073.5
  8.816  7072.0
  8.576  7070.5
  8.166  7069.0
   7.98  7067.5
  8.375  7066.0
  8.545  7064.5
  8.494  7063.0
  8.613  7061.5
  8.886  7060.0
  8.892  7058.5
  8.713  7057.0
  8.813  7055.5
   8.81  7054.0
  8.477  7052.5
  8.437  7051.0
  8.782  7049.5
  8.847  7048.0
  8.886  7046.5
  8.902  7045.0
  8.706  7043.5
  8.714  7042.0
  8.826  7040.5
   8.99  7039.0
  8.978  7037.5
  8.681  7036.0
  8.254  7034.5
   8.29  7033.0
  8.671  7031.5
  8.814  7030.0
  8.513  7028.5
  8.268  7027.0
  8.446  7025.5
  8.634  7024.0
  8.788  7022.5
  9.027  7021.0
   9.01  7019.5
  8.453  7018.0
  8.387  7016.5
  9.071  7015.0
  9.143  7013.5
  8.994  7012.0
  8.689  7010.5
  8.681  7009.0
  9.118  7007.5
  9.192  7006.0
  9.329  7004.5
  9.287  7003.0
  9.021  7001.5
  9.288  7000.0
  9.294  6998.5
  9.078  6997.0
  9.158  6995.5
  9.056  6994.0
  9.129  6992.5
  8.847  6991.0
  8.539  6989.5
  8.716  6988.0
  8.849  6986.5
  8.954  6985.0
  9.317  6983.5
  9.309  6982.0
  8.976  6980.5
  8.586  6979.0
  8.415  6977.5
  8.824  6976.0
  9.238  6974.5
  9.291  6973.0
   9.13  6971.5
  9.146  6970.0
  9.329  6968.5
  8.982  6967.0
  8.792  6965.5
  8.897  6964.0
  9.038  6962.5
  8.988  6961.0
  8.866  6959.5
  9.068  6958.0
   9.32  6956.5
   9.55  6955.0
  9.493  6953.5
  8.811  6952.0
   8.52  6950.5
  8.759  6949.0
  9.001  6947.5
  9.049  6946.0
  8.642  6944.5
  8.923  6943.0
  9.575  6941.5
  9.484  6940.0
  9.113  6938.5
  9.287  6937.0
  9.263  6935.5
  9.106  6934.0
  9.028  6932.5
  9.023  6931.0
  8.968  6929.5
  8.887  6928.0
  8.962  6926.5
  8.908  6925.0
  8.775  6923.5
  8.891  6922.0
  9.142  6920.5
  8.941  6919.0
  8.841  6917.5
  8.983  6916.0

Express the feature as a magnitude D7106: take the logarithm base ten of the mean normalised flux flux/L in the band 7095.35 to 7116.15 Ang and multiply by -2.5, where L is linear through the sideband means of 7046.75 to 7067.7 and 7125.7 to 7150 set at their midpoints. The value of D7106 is 0.010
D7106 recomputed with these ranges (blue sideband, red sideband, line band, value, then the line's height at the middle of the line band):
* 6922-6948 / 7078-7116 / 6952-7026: -0.009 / 8.92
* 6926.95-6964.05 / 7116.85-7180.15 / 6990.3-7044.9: 0.004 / 8.89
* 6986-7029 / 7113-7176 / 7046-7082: 0.002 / 8.75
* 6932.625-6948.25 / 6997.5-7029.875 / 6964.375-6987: 0.001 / 9.02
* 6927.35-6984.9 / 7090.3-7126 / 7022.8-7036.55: 0.041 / 8.84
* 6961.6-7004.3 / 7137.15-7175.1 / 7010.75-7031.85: 0.022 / 8.91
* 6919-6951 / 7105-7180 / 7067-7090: -0.003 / 8.69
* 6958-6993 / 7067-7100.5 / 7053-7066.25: 0.013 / 8.8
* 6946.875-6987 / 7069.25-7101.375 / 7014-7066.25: 0.023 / 8.87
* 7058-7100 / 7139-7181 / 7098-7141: 0.008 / 8.63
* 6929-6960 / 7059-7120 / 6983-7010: -0.014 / 8.92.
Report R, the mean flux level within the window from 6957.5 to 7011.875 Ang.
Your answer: 9.01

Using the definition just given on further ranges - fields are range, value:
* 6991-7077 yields 8.79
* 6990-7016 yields 9.07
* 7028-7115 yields 8.68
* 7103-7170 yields 8.52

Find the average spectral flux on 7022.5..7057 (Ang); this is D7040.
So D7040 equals 8.67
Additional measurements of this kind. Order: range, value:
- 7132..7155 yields 8.52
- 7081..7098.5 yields 8.75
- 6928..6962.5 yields 9.08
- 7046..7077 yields 8.68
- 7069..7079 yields 8.94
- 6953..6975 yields 9.14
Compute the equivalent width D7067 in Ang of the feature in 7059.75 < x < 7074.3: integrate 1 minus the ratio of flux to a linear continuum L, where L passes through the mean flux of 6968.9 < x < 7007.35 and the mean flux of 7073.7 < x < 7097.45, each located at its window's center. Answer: 0.6 Ang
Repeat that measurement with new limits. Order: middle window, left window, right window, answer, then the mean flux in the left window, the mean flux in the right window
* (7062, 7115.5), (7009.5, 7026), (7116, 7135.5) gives 0.32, 8.79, 8.66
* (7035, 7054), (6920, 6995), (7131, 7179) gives 0.08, 9.02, 8.52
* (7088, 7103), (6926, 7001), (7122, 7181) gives 0.05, 9.04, 8.59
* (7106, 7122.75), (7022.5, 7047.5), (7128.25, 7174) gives 0.24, 8.67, 8.52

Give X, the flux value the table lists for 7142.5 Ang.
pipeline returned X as 8.659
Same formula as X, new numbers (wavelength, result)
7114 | 8.159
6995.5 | 9.158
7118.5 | 8.071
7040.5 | 8.826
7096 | 9.478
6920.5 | 9.142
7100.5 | 8.298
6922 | 8.891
